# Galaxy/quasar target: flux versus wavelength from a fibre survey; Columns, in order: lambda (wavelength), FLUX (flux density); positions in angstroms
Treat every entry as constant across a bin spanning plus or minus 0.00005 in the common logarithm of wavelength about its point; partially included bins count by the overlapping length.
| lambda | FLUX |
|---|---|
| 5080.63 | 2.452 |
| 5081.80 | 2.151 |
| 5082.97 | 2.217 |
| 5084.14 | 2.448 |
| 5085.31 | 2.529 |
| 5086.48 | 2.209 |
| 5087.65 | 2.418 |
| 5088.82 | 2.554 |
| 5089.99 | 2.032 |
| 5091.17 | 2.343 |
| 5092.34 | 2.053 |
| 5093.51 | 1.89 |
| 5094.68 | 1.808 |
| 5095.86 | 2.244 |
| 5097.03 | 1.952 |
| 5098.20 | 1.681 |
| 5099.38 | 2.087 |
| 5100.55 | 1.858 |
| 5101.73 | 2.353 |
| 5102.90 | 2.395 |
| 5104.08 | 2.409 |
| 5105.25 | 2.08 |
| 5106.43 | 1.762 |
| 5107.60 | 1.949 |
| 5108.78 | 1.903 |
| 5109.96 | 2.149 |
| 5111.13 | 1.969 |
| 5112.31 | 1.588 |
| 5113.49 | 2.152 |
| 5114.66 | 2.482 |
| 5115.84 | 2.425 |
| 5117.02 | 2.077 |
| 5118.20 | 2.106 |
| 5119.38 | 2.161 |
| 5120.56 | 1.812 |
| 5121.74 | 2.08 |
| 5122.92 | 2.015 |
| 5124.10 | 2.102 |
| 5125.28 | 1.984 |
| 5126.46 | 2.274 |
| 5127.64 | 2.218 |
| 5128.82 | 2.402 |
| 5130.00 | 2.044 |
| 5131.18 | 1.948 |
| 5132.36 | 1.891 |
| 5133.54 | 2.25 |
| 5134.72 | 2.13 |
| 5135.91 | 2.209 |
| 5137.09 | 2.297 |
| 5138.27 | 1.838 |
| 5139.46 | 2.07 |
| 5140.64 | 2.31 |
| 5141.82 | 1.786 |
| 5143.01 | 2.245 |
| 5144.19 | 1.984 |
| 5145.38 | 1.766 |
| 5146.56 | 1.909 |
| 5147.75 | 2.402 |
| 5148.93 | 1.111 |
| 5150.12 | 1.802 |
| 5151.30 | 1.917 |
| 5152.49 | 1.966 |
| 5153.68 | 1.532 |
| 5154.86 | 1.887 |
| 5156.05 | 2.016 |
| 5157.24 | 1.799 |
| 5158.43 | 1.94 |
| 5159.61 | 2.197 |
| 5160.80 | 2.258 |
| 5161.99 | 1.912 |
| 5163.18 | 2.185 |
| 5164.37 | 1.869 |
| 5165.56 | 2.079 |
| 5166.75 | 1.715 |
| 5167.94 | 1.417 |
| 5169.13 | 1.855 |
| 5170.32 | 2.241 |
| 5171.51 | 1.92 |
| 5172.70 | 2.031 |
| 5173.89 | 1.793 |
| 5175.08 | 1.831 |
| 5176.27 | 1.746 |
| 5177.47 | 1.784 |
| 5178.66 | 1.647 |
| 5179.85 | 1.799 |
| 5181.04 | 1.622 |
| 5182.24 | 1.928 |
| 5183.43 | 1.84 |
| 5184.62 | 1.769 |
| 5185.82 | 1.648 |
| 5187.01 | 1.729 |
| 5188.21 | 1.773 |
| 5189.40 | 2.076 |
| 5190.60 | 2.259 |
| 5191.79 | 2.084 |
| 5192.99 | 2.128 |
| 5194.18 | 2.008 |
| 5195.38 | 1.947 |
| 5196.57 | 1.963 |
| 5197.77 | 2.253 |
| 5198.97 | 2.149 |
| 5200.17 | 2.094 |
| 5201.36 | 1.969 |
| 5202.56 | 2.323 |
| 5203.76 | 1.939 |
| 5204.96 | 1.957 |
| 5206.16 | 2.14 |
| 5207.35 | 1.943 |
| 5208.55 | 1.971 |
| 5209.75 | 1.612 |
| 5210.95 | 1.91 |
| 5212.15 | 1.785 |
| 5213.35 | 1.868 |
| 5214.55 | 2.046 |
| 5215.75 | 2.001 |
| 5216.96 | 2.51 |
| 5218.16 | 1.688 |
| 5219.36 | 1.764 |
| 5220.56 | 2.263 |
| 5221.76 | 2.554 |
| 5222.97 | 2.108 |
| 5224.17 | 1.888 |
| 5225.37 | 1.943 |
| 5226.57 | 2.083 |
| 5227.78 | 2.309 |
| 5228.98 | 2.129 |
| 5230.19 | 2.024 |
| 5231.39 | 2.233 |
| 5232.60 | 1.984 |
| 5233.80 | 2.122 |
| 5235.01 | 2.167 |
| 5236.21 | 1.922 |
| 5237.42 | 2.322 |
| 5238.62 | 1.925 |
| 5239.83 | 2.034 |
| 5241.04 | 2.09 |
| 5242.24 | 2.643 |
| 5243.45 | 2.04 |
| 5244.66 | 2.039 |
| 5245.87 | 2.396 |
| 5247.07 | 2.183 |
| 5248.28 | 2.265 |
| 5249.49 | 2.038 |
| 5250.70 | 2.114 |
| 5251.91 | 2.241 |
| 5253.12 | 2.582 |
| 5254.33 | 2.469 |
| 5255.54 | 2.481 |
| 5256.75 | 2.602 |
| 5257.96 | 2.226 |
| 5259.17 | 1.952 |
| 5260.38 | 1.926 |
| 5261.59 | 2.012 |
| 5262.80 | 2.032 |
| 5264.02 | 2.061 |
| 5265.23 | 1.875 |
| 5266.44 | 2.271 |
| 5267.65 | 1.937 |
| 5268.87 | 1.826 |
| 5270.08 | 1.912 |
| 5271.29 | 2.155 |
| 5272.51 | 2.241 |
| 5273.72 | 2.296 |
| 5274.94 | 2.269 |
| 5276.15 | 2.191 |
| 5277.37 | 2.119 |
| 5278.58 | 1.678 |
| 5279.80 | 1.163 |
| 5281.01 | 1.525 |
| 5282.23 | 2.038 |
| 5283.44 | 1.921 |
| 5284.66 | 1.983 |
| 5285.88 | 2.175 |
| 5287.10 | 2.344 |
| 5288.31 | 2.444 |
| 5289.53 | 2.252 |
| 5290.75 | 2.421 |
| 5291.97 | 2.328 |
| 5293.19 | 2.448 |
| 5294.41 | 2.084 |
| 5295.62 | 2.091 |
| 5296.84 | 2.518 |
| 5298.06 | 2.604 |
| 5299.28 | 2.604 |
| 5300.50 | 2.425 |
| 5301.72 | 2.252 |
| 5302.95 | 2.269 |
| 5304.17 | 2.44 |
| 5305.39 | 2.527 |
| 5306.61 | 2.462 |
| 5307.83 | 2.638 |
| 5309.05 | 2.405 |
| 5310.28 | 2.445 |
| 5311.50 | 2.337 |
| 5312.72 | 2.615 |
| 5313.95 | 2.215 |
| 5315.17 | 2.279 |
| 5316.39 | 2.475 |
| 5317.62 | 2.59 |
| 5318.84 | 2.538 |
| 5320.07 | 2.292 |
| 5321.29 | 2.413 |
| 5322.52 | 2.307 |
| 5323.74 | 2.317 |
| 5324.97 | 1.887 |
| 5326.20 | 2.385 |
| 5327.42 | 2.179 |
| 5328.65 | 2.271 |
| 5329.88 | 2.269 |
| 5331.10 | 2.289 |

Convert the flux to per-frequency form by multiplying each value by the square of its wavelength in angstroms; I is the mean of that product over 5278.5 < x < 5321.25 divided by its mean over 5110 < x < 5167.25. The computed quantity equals 1.20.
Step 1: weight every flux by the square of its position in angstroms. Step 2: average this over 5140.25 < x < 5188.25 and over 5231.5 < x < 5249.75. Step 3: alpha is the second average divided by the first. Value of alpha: 1.18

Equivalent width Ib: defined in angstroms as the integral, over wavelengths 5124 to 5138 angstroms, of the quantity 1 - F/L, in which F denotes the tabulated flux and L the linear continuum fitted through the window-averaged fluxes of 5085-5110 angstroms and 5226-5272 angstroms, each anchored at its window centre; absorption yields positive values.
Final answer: -0.1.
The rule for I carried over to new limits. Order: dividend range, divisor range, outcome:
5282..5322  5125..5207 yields 1.26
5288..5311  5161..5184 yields 1.36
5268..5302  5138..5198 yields 1.18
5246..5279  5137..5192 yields 1.18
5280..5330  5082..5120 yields 1.17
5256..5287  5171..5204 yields 1.08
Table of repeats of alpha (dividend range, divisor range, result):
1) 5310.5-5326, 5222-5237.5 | 1.16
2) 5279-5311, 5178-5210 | 1.20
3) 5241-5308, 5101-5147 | 1.11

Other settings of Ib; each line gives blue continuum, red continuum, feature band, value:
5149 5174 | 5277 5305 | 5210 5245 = -0.52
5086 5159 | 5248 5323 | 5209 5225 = 1.18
